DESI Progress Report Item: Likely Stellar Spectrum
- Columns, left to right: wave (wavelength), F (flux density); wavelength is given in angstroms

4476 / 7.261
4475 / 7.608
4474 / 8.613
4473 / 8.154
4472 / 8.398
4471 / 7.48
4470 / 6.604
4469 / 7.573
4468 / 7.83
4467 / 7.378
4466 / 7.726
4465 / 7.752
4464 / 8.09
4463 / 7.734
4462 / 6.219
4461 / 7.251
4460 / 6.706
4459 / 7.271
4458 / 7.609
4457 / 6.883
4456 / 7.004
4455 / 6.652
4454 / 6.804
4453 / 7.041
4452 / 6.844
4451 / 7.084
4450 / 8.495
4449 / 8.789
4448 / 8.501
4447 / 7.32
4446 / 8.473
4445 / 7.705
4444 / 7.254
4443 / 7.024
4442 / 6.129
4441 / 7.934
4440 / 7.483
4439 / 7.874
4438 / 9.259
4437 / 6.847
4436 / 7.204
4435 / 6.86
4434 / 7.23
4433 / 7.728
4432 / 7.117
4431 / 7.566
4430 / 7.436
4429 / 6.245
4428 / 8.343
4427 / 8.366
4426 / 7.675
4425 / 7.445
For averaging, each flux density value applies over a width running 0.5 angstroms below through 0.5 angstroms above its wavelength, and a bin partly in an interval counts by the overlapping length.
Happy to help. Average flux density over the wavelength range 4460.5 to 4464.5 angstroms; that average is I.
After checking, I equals 7.32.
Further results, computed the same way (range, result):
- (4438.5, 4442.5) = 7.35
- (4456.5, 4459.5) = 7.25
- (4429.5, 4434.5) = 7.42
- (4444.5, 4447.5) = 7.83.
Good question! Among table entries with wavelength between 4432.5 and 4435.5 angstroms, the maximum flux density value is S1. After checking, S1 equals 7.728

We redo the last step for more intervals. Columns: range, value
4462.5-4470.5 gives 8.09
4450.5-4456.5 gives 7.084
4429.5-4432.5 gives 7.566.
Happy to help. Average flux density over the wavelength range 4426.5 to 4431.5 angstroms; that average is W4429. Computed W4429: 7.59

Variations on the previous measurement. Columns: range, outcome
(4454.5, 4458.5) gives 7.04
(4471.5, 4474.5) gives 8.39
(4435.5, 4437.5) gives 7.03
